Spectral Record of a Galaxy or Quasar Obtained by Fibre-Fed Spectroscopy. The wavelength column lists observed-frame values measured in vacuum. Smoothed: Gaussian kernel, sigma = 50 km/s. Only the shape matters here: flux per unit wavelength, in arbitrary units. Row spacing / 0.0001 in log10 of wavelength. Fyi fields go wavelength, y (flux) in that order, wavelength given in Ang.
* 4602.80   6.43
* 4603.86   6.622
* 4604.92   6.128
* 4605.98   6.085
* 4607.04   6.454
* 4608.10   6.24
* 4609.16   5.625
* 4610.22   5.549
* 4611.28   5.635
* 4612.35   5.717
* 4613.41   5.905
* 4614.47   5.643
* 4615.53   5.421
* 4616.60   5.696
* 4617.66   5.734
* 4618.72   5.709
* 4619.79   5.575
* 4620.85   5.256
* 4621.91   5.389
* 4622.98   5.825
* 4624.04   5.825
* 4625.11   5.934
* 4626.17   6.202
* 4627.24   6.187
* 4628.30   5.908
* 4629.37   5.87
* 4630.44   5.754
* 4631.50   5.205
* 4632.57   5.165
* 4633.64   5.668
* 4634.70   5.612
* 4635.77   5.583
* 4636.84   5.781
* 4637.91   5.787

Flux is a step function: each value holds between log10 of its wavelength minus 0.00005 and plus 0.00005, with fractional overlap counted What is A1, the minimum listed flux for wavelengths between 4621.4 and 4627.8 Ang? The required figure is 5.389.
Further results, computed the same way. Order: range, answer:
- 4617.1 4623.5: 5.256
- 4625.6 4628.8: 5.908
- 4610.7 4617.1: 5.421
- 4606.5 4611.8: 5.549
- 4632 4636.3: 5.165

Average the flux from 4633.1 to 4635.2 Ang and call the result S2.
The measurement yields 5.65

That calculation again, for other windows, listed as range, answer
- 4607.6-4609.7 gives 5.93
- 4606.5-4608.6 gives 6.35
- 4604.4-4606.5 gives 6.11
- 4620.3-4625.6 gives 5.65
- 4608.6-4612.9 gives 5.63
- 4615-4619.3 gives 5.63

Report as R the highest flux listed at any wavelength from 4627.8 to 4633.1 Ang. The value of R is 5.908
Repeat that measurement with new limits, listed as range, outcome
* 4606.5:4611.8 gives 6.454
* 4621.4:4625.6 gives 5.934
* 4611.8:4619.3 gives 5.905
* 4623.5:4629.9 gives 6.202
